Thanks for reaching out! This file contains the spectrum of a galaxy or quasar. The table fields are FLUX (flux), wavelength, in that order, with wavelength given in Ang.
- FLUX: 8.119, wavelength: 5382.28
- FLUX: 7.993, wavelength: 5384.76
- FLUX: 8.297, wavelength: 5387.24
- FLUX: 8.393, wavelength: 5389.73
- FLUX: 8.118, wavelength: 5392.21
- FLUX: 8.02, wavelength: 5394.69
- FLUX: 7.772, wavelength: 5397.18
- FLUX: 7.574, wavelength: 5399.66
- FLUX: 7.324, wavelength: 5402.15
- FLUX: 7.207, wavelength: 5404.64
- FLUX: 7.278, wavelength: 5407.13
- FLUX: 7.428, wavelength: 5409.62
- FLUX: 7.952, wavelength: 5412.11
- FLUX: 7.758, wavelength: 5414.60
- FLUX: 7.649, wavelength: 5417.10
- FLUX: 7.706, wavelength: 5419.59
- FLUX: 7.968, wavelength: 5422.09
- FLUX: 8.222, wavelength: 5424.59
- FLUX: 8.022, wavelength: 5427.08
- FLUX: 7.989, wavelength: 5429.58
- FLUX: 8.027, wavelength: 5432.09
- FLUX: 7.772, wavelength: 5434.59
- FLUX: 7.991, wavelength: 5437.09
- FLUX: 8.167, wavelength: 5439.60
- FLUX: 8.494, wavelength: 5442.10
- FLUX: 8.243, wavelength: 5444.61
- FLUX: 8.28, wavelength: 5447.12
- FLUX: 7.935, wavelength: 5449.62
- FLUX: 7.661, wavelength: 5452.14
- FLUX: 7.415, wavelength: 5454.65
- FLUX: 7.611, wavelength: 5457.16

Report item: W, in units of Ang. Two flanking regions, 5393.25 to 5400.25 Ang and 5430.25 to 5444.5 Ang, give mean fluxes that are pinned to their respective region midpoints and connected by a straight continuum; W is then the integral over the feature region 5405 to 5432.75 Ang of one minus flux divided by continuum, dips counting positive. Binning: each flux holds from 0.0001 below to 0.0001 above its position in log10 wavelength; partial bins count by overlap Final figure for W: 0.62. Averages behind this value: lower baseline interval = 7.82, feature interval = 7.79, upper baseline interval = 8.09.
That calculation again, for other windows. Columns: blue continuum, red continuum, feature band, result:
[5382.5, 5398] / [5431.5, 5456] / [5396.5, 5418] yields 1.4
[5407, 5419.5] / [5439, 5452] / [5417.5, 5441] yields -0.2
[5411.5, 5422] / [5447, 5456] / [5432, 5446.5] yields -0.7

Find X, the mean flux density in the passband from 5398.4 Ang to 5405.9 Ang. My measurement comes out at 7.37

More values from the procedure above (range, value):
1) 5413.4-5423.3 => 7.77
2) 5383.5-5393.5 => 8.2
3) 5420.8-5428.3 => 8.07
